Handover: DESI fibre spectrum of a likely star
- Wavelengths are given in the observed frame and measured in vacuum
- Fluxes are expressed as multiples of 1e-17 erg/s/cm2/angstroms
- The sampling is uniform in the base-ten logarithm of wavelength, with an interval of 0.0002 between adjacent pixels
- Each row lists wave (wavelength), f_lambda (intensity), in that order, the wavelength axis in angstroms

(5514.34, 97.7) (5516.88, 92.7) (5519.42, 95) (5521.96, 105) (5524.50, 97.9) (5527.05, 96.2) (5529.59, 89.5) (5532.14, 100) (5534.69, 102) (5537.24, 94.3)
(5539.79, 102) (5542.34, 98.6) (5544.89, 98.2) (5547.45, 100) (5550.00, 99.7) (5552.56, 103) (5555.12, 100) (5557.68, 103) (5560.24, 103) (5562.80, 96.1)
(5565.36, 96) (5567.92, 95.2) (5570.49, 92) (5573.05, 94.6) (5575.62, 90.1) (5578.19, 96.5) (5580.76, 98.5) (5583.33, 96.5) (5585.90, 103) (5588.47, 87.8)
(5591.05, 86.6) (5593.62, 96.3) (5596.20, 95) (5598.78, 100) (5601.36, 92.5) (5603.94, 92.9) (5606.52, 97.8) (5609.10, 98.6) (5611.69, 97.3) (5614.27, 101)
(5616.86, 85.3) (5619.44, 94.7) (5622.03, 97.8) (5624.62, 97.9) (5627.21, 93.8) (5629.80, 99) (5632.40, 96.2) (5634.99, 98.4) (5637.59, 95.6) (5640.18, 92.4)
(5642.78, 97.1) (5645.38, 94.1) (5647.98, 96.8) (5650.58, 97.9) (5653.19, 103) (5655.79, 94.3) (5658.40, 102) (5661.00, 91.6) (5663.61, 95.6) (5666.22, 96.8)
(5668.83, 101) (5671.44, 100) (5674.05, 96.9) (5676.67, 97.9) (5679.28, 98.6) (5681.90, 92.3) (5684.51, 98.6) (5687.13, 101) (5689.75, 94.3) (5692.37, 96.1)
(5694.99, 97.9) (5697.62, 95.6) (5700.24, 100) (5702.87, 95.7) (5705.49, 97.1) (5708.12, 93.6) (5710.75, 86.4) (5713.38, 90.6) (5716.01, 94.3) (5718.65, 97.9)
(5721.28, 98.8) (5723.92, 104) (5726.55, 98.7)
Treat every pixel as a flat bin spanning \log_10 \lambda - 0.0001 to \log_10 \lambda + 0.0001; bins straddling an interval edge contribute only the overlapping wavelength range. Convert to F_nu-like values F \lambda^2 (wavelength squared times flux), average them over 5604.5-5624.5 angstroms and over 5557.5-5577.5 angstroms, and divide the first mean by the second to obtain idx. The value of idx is 1.02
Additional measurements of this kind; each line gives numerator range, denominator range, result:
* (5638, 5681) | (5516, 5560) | 1.03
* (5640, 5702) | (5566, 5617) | 1.05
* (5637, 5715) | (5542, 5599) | 1.03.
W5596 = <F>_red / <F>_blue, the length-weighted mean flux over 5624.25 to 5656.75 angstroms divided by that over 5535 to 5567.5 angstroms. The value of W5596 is 0.97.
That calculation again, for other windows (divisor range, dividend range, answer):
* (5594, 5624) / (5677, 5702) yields 1.01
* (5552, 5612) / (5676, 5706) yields 1.01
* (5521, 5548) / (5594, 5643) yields 0.98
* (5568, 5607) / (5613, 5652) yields 1.01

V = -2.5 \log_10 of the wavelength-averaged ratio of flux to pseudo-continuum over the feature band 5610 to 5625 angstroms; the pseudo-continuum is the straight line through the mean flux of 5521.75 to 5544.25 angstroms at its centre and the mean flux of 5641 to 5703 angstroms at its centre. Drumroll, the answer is 0.022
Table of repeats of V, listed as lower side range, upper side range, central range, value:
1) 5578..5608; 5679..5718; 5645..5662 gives -0.023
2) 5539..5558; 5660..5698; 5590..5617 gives 0.041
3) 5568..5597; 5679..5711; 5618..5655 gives -0.017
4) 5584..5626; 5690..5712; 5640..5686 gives -0.021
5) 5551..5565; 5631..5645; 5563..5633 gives 0.033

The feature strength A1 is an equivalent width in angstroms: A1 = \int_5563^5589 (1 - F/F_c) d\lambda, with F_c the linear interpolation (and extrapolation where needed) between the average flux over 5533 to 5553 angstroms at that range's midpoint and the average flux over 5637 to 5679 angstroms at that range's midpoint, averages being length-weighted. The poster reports 0.9 angstroms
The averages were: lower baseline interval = 99.6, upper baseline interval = 97.1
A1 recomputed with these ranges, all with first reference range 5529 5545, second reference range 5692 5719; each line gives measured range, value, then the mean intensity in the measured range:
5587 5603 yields 0.63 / 93.1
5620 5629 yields -0.01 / 96.5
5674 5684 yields -0.12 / 96.6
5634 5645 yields 0.06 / 95.7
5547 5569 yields -0.42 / 99.6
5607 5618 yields 0.09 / 95.8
